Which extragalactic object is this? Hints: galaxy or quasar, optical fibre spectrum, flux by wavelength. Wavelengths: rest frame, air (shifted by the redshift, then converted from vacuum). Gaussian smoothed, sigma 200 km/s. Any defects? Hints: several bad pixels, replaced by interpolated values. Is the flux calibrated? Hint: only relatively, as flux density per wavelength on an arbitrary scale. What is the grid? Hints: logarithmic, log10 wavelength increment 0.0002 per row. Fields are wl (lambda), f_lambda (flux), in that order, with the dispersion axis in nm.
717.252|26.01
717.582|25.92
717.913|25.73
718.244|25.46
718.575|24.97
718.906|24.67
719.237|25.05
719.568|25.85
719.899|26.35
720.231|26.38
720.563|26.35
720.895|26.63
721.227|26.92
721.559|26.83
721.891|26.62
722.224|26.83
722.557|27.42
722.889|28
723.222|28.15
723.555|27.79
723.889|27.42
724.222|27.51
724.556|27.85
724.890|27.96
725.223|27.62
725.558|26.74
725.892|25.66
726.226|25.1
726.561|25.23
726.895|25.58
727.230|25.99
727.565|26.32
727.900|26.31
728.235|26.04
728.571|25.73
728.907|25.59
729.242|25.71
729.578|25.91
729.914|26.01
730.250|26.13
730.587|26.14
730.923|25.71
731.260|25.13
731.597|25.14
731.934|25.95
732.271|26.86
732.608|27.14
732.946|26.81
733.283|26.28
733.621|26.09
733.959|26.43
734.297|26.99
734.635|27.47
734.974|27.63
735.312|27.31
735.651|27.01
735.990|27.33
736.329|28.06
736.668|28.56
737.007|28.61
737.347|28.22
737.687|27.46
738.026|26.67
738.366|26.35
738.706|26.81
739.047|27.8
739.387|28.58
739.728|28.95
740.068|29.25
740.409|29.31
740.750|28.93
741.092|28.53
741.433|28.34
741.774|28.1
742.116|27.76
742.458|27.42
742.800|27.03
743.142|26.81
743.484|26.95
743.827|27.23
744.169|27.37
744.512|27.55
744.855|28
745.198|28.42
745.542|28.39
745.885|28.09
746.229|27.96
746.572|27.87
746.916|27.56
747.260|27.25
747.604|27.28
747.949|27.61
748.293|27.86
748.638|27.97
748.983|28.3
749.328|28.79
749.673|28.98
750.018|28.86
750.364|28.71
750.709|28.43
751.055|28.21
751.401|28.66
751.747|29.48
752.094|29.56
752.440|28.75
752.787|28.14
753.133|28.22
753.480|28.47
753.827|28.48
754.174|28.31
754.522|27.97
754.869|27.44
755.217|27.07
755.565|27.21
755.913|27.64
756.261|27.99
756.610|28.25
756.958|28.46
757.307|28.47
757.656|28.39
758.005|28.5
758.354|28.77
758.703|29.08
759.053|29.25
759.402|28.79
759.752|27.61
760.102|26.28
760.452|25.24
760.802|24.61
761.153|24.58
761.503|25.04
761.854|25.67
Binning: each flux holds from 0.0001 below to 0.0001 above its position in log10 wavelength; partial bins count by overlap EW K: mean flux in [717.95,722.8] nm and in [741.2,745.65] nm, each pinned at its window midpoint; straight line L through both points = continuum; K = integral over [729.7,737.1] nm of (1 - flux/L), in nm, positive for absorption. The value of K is 0.07 nm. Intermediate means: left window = 26.2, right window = 27.6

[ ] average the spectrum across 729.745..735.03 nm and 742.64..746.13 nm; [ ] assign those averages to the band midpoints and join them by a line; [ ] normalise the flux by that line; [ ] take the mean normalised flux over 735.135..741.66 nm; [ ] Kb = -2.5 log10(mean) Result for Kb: -0.04 mag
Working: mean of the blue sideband 26.3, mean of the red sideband 27.6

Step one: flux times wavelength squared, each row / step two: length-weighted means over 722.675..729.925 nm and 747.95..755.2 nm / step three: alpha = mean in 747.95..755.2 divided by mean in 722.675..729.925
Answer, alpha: 1.15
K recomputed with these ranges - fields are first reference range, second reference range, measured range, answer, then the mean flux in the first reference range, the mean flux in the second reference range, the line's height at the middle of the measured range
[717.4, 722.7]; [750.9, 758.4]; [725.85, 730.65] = 0.145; 26.1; 28.3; 26.6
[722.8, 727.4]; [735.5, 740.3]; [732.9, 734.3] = 0.055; 26.9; 27.9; 27.5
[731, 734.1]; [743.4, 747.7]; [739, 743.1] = -0.169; 26.2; 27.7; 27.2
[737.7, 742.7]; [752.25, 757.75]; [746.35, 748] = 0.031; 28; 28.1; 28.1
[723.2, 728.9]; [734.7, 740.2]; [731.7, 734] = 0.069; 26.6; 27.8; 27.3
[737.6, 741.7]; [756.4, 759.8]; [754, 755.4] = 0.039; 28.1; 28.6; 28.5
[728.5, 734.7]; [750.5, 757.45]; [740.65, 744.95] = -0.073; 26.2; 28.3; 27.2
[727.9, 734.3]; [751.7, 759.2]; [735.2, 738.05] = -0.125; 26.1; 28.3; 26.6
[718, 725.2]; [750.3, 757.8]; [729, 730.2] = 0.054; 26.7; 28.3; 27.1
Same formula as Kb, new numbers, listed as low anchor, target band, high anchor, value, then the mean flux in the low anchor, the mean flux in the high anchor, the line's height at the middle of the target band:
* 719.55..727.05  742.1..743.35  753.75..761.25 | 0.00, 26.8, 27.7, 27.3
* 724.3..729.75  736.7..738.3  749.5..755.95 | -0.02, 26.2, 28.4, 27.1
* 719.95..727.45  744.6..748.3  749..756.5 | 0.01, 26.8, 28.3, 28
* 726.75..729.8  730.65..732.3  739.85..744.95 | 0.03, 25.9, 27.9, 26.4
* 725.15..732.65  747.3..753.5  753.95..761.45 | -0.05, 25.9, 27.6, 27.2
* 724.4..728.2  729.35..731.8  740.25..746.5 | 0.04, 26.4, 27.9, 26.8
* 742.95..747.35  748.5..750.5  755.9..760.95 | -0.03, 27.7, 27.8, 27.7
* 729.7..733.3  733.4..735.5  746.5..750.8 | -0.02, 26.1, 28.1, 26.5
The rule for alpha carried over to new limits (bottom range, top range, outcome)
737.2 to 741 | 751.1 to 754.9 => 1.06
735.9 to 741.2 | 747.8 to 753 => 1.05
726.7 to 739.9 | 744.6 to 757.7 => 1.11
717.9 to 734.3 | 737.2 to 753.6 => 1.12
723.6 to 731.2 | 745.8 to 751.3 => 1.13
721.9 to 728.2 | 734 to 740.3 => 1.07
